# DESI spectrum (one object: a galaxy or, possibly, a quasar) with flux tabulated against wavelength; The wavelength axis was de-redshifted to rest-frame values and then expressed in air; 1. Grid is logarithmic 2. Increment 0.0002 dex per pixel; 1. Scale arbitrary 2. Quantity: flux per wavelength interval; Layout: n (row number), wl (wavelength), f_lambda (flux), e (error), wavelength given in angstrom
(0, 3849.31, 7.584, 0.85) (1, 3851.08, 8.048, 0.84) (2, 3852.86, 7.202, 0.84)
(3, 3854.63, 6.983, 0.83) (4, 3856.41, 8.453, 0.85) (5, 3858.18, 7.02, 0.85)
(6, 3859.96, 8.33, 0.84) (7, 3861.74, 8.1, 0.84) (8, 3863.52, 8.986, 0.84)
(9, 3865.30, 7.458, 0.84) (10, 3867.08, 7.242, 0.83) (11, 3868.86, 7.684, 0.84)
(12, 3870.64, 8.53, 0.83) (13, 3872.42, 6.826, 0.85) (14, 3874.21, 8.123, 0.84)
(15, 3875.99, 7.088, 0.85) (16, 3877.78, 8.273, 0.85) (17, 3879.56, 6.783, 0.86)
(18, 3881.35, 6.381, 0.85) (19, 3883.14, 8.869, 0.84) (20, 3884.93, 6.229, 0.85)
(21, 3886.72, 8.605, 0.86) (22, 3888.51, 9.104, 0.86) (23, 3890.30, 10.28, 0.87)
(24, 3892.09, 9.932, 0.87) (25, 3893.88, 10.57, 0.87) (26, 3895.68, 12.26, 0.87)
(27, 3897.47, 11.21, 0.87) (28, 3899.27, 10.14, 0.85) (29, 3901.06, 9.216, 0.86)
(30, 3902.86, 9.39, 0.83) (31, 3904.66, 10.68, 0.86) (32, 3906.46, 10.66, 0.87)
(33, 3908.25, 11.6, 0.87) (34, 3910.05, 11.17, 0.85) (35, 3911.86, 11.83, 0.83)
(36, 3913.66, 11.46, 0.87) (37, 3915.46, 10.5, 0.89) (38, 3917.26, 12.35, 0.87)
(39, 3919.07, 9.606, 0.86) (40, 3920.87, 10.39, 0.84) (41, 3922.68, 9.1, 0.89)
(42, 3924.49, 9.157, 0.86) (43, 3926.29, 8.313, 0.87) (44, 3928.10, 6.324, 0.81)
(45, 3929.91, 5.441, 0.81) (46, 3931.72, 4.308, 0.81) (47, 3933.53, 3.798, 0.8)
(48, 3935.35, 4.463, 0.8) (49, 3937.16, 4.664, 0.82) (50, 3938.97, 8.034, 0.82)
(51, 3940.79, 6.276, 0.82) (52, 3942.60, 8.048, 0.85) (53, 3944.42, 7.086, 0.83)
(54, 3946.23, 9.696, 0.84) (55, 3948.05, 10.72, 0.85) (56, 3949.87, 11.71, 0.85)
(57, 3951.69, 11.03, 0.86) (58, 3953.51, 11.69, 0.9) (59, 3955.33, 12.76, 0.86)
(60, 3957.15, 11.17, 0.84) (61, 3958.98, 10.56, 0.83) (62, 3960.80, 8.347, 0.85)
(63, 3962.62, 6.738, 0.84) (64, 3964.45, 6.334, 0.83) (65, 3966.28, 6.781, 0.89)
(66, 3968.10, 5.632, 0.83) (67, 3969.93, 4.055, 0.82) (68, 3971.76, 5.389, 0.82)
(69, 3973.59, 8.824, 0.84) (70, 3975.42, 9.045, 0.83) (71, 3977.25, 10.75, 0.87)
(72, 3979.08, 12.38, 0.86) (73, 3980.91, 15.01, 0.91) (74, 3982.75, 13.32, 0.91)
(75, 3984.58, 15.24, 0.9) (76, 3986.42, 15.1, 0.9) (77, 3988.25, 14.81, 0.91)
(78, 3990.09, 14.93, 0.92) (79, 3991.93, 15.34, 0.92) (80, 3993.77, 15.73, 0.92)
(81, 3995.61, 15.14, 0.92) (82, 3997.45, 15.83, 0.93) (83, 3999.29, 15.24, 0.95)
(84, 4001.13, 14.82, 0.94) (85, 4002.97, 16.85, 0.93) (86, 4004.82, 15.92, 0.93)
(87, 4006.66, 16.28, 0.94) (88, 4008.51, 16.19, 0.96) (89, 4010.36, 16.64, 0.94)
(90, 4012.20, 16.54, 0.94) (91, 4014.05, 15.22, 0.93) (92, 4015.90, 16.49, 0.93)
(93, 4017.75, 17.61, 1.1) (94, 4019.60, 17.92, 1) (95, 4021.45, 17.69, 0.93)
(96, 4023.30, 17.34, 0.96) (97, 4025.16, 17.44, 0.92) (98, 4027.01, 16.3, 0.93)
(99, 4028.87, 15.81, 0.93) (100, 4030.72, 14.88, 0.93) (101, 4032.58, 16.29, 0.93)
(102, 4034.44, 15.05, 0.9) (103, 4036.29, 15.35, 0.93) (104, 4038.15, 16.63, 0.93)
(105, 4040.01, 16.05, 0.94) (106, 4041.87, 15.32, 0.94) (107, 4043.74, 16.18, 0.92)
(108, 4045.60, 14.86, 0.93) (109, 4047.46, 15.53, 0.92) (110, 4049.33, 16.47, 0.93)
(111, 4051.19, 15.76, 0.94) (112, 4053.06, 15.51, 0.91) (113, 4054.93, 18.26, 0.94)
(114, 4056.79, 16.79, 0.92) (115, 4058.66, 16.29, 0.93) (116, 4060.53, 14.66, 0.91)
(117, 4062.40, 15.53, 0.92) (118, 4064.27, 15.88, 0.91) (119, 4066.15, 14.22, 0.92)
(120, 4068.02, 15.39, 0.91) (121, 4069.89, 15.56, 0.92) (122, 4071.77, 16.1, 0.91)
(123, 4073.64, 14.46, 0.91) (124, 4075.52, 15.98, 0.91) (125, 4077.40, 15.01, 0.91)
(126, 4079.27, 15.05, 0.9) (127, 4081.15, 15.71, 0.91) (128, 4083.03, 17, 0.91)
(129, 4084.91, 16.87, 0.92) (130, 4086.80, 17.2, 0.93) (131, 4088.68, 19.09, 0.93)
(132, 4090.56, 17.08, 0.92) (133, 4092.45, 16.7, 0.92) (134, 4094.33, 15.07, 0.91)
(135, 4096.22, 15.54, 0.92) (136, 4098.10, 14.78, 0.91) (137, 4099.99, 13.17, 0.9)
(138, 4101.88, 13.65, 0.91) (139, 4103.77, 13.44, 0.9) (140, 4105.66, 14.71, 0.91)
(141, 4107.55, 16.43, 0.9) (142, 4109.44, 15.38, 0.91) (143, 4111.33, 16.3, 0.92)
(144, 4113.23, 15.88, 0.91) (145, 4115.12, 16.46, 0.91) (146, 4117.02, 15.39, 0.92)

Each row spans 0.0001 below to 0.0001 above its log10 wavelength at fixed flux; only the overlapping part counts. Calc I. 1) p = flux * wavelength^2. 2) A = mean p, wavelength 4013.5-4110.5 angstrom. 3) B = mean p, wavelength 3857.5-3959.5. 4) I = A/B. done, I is 1.9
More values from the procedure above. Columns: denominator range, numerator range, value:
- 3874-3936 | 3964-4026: 1.61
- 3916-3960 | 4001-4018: 1.95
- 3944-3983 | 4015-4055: 1.78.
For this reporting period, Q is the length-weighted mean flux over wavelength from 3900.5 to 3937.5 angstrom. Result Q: 8.83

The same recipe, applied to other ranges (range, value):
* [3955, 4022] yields 13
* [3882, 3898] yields 9.59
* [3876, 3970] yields 8.86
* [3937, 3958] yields 9.58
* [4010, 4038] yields 16.4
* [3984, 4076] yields 15.9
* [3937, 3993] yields 10.1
